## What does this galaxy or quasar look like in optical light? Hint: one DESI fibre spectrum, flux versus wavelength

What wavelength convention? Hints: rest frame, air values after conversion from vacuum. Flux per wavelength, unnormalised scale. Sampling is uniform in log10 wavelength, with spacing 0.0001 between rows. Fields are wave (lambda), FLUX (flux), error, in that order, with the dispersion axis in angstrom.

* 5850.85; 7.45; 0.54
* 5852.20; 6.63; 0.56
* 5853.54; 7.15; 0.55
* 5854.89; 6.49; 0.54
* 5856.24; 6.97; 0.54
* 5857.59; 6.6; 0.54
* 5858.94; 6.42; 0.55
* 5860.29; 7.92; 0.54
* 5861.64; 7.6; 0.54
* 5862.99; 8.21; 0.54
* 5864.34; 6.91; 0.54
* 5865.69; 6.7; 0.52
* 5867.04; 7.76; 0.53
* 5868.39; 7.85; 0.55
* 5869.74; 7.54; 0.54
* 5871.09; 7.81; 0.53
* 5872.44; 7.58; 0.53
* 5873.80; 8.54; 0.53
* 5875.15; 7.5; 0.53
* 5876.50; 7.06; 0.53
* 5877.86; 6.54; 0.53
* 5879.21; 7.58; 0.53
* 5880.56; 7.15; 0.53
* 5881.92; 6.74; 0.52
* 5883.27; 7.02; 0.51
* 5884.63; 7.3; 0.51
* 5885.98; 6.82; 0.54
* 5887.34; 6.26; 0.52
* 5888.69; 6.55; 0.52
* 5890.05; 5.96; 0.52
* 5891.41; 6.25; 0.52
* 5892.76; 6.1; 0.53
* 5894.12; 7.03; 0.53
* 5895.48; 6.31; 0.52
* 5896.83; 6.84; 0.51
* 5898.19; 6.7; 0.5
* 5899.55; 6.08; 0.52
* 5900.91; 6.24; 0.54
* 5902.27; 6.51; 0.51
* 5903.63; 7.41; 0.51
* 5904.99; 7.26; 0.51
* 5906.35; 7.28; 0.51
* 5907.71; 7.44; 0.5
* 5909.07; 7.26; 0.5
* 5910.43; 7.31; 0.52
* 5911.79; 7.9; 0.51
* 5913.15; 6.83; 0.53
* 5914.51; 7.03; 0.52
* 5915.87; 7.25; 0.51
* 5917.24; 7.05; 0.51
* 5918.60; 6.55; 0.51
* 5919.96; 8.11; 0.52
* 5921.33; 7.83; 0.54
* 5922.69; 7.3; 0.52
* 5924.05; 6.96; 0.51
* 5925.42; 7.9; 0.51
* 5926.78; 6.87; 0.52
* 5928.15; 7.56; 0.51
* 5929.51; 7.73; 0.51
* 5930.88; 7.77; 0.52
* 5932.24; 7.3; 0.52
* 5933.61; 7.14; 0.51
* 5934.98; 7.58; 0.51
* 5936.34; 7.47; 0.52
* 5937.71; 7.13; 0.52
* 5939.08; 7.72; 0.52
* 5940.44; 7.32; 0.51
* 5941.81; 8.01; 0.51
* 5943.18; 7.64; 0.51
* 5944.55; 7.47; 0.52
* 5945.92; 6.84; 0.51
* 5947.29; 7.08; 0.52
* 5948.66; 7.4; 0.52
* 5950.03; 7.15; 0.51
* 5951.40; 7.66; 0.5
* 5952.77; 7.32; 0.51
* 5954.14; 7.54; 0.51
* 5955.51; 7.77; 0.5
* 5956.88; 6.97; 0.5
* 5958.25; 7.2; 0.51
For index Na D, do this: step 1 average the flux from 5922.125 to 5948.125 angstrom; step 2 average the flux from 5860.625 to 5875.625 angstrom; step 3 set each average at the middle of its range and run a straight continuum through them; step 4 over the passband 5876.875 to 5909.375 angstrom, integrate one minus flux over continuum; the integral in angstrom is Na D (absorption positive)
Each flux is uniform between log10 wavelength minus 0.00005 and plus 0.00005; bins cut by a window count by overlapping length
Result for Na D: 3.4 angstrom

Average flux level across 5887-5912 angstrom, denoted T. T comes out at 6.76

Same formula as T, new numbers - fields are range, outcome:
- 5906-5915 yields 7.3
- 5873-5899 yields 6.85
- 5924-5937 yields 7.45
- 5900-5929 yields 7.23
